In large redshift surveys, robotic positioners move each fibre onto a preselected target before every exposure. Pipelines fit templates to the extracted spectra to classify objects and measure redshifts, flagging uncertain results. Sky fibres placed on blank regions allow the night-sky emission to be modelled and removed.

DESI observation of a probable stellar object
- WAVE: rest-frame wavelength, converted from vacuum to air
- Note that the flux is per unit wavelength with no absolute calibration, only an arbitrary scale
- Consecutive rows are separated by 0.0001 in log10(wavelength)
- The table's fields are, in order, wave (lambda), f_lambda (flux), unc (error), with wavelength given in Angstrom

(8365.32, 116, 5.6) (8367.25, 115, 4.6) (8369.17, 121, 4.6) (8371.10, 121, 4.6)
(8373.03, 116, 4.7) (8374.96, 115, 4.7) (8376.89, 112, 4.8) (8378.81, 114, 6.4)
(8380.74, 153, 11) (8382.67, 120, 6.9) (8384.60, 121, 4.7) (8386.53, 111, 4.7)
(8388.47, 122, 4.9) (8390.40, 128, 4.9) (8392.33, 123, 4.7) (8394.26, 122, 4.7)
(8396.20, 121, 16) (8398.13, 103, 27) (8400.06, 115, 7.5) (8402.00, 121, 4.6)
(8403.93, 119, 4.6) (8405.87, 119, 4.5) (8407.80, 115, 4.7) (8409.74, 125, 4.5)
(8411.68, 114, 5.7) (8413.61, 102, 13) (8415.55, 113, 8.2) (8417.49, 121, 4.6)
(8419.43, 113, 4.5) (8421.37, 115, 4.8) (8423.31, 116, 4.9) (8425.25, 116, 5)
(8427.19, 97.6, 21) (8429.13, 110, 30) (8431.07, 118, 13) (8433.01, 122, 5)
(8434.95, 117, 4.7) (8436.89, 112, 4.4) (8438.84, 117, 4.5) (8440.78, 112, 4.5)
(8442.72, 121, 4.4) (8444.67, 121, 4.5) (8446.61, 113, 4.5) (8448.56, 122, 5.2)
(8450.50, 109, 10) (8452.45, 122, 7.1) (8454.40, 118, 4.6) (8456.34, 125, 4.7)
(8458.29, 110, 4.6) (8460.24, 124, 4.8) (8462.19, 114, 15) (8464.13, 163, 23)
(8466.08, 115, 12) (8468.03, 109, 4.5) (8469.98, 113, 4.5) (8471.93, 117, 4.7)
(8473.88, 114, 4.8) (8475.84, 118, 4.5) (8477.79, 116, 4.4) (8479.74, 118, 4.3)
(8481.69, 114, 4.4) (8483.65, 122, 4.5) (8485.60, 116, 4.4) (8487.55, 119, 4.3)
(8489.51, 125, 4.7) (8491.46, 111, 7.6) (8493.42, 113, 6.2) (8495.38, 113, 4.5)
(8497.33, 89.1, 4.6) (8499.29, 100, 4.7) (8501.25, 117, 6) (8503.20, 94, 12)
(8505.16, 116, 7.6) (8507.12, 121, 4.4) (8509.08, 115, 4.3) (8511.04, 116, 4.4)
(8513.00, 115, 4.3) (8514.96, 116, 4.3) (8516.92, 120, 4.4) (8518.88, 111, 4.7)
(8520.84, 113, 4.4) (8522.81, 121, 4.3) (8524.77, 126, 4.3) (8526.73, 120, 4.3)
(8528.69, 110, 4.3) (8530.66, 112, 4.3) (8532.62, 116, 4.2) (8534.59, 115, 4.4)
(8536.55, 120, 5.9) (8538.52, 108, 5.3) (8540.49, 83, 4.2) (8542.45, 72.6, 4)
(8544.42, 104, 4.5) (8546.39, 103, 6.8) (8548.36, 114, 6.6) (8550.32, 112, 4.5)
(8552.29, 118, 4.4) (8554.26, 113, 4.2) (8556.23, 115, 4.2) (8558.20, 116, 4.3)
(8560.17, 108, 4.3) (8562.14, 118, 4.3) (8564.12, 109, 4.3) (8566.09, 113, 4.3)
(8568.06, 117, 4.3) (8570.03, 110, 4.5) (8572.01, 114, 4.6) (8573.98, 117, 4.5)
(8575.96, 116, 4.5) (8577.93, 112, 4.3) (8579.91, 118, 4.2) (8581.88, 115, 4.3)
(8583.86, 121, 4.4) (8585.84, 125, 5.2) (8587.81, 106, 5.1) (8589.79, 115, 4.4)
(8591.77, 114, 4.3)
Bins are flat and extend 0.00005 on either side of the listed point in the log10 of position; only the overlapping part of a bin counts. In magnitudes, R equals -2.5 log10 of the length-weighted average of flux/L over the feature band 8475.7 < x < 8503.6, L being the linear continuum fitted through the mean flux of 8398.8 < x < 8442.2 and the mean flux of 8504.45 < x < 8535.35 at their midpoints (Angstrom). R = 0.03 mag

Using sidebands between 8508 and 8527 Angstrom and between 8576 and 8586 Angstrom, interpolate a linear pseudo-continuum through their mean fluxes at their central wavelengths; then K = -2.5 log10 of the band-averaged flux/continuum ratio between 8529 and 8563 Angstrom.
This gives 0.083 mag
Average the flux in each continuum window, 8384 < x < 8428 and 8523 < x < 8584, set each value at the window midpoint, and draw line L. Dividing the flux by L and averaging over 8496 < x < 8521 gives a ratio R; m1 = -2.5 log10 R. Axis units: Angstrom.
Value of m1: 0.021 mag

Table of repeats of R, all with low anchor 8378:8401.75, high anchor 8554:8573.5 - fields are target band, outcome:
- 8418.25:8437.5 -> 0.05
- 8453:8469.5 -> -0.04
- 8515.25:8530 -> -0.02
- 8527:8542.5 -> 0.07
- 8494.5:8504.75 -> 0.13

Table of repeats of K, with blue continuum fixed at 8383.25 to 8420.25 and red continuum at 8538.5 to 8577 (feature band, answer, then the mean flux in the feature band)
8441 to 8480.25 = -0.04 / 119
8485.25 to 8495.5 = -0.04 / 116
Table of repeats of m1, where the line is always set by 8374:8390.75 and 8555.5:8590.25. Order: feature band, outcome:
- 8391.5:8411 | 0.02 mag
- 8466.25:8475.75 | 0.04 mag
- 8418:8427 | 0.06 mag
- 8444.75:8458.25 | 0.01 mag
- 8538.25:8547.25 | 0.24 mag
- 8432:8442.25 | 0.03 mag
